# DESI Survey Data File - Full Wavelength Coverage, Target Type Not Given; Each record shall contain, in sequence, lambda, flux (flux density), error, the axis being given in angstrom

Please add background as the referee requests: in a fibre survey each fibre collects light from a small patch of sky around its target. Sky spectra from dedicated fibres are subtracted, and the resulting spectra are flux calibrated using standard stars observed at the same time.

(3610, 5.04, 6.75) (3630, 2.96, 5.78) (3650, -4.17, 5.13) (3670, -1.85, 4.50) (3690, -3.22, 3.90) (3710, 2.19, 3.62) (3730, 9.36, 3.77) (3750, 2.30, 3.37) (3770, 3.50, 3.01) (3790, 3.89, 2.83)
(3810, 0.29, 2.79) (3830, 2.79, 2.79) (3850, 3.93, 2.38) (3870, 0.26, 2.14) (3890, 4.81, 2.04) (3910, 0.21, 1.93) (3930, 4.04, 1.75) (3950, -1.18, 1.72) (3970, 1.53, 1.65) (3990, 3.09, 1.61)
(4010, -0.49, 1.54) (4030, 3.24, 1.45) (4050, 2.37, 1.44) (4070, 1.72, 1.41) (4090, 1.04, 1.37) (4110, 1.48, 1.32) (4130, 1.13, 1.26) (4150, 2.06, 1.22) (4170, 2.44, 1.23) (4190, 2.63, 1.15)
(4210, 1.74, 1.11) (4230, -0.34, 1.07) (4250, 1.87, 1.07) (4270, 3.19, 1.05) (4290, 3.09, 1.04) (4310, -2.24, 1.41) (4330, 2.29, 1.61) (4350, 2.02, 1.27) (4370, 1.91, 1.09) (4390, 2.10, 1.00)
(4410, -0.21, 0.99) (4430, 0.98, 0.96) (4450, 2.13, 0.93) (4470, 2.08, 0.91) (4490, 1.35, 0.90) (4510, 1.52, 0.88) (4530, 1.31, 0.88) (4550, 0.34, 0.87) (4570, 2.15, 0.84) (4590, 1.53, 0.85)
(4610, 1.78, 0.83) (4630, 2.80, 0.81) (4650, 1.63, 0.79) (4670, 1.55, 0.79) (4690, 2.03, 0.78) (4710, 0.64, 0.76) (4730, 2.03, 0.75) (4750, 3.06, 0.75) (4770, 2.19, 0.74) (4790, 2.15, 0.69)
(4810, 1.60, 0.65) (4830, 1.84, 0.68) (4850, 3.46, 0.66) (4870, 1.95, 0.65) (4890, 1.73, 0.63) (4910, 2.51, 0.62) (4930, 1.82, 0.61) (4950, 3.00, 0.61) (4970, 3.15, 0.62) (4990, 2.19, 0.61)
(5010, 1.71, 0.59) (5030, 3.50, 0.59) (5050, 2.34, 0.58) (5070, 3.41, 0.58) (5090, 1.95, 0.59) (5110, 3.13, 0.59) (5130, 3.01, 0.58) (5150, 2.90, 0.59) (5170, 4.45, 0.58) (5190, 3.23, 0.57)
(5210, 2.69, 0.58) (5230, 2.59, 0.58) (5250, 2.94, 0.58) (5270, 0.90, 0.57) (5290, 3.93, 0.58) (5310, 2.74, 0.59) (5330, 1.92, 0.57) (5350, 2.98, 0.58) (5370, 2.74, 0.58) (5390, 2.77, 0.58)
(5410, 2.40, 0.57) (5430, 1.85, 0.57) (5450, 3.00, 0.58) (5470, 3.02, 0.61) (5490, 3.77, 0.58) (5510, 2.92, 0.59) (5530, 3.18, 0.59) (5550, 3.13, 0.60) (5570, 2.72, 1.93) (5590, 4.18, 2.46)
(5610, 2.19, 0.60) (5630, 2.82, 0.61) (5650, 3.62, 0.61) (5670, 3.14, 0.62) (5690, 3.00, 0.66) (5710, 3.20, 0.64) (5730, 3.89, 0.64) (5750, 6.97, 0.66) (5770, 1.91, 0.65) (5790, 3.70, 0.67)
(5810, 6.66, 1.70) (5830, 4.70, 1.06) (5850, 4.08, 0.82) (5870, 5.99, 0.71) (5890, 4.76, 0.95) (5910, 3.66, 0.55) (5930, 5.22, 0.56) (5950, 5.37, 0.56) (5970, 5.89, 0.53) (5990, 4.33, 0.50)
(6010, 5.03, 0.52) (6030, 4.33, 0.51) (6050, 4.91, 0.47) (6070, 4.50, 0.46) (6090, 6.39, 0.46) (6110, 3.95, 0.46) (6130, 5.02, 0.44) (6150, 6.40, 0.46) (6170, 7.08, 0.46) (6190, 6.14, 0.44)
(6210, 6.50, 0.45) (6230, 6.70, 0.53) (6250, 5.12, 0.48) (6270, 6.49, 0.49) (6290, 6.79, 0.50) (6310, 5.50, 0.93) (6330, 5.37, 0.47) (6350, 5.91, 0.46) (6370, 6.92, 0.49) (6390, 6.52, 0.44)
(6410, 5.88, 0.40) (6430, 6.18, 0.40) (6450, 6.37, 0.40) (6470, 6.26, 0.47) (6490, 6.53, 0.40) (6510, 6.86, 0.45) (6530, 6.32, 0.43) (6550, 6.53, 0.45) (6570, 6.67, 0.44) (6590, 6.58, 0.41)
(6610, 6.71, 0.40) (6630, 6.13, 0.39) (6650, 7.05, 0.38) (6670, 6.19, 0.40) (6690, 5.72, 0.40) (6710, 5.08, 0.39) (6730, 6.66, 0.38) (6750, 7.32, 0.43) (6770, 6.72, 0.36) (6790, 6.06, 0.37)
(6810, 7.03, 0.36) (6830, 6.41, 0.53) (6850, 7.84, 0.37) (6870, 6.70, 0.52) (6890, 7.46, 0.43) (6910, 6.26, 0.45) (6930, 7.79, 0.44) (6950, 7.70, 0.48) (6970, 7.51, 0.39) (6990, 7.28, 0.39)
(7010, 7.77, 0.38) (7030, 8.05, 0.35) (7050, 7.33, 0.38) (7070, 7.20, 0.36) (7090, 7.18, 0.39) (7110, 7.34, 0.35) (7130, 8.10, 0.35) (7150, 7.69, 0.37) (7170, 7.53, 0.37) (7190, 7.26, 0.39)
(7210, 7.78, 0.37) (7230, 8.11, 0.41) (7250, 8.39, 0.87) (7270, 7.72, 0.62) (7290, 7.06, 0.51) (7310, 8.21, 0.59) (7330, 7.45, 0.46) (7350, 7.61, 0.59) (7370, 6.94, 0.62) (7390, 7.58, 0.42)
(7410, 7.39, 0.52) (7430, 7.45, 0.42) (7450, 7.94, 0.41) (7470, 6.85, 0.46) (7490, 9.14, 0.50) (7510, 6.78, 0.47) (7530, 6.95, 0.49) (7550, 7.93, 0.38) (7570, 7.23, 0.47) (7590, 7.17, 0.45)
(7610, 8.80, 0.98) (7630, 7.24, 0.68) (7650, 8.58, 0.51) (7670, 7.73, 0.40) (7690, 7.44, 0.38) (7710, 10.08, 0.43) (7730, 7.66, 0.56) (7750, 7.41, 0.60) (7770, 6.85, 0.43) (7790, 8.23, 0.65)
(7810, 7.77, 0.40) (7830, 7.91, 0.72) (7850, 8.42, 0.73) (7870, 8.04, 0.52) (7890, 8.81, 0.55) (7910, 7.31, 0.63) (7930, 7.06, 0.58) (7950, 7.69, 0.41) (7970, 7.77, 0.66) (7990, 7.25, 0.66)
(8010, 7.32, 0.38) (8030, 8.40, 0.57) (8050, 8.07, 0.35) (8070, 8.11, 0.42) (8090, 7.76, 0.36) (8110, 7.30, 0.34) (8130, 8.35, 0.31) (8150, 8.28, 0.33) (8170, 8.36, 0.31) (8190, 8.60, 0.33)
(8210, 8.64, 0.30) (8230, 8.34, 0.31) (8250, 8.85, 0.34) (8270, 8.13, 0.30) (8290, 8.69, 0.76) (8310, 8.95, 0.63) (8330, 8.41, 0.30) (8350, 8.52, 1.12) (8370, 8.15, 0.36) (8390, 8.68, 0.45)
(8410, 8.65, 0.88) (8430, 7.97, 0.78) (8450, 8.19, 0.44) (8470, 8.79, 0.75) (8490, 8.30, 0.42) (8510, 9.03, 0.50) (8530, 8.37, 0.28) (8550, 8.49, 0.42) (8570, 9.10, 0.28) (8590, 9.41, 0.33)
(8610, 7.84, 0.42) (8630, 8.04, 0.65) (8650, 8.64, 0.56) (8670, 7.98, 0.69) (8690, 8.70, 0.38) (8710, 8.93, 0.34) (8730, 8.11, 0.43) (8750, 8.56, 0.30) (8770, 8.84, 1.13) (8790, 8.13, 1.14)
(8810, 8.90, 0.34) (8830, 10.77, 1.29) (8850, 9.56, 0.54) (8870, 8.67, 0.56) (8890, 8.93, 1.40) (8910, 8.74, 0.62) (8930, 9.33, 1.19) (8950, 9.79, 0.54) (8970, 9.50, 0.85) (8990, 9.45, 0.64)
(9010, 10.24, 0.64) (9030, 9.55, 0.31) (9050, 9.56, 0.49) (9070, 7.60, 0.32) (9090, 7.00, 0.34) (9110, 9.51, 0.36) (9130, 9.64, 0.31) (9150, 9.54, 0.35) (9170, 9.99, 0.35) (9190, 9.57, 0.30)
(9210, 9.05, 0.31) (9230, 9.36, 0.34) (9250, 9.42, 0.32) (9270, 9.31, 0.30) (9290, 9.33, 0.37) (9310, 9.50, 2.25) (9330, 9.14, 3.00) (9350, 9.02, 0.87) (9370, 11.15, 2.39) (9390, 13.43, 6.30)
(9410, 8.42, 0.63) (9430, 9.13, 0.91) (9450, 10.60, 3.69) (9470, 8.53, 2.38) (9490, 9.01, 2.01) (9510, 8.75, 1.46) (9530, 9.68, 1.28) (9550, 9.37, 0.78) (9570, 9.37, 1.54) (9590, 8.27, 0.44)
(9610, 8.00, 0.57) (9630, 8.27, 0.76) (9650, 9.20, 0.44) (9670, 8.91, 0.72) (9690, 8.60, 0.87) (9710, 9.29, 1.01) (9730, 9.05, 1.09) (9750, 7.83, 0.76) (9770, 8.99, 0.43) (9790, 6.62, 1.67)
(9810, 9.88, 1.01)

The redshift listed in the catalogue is 0.541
